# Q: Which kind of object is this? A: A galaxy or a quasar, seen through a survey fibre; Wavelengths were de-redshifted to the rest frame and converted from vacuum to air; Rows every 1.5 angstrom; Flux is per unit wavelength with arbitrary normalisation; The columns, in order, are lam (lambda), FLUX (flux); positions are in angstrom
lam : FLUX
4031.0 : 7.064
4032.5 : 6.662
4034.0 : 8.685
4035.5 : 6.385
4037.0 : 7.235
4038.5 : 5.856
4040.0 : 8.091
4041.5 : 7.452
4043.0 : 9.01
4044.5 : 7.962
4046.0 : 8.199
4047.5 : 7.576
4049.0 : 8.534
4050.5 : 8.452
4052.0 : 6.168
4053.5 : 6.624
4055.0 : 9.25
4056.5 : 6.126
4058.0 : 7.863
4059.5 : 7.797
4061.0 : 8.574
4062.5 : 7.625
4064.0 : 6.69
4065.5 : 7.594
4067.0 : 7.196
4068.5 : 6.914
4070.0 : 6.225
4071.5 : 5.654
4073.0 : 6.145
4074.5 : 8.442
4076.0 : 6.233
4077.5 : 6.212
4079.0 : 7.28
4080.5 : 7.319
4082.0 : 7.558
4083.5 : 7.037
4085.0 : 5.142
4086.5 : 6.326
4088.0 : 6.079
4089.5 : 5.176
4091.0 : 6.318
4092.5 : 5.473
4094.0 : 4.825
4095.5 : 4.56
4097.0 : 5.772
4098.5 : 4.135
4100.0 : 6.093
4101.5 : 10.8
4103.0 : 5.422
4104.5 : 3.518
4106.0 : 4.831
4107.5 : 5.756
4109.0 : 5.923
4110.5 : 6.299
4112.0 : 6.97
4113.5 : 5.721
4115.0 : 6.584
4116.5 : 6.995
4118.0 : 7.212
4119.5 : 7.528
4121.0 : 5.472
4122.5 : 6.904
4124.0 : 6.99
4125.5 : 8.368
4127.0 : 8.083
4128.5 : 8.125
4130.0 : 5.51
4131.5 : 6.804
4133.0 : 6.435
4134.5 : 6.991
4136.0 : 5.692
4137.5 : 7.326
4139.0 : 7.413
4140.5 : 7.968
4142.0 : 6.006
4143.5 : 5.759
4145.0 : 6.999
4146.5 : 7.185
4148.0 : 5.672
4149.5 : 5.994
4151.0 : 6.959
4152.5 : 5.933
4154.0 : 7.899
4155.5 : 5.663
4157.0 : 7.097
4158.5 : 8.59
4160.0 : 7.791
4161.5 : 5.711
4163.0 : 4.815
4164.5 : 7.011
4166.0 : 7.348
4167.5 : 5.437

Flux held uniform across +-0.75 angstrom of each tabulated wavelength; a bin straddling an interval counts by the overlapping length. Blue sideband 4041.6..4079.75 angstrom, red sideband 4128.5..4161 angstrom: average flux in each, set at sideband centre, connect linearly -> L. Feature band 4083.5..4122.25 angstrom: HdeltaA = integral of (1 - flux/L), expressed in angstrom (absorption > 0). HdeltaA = 5.9 angstrom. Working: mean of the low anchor 7.38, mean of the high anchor 6.77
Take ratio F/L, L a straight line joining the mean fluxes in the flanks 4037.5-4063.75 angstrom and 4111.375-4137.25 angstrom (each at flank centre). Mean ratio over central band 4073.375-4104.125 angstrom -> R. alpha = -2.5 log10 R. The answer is 0.16 mag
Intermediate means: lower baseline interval 7.69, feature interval 6.27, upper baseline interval 6.85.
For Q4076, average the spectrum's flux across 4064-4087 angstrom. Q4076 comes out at 6.75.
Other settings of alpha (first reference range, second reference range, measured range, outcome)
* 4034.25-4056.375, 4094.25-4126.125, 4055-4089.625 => 0.02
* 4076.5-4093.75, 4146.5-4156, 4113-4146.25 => -0.08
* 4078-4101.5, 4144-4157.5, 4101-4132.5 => -0.05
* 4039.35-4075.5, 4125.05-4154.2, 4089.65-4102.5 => 0.20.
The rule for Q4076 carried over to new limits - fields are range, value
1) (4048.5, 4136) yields 6.65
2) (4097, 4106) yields 5.88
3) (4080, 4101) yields 5.89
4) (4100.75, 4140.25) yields 6.7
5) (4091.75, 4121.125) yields 6.01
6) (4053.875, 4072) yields 7.3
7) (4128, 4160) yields 6.78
